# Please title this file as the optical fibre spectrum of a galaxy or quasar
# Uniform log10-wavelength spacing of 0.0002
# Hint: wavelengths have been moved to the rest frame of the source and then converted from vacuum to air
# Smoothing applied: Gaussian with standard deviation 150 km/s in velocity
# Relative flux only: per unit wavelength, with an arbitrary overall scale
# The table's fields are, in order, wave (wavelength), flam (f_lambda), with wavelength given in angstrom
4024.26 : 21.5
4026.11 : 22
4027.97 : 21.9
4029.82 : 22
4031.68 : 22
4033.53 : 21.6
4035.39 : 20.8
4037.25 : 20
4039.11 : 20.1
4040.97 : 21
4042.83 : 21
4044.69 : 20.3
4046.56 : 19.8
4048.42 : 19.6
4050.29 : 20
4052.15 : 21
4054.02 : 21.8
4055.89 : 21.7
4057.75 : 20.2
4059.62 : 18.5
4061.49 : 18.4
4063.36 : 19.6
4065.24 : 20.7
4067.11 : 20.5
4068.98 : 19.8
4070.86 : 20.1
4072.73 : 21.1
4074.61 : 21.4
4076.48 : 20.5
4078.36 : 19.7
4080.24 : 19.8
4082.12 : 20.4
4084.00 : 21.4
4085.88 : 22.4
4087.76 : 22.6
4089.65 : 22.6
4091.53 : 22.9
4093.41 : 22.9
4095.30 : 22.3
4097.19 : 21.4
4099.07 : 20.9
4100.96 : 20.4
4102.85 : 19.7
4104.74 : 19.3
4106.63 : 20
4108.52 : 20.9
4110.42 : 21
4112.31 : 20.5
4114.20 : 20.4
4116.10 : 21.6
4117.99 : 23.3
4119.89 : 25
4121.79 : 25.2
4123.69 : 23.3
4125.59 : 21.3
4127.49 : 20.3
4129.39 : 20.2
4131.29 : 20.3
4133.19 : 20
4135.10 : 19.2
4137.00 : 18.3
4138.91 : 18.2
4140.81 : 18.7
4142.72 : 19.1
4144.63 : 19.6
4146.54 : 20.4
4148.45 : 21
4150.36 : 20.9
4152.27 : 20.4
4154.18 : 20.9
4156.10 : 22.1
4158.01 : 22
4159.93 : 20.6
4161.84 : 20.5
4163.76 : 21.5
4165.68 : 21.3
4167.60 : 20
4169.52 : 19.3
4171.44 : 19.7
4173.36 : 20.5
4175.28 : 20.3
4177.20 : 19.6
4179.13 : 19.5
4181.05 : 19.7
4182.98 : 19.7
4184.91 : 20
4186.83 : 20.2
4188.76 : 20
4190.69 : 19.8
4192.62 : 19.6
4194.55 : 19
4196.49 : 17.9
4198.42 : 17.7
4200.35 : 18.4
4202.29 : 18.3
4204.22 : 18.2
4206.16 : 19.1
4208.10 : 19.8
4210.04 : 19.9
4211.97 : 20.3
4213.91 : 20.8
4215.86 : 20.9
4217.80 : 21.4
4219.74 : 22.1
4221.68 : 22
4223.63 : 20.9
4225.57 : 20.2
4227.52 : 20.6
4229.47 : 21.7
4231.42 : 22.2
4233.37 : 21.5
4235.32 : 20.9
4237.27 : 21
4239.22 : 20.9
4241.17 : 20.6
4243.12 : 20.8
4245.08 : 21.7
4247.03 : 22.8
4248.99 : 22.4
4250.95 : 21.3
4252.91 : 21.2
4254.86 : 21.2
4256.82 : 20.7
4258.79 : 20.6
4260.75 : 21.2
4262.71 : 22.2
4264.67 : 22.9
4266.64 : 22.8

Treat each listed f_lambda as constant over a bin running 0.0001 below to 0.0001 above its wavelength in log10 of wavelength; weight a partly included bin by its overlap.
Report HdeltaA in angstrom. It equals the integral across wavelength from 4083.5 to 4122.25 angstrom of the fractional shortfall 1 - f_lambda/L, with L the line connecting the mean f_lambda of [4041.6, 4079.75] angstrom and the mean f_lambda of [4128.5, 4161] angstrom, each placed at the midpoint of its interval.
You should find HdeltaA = -2.9 angstrom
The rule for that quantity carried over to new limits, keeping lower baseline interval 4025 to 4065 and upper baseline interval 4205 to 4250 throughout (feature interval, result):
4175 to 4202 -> 2.1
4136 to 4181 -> 1.5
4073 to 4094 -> -0.8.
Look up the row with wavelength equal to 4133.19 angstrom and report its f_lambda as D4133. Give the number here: 20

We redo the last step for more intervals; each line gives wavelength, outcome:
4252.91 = 21.2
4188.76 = 20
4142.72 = 19.1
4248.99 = 22.4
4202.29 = 18.3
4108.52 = 20.9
